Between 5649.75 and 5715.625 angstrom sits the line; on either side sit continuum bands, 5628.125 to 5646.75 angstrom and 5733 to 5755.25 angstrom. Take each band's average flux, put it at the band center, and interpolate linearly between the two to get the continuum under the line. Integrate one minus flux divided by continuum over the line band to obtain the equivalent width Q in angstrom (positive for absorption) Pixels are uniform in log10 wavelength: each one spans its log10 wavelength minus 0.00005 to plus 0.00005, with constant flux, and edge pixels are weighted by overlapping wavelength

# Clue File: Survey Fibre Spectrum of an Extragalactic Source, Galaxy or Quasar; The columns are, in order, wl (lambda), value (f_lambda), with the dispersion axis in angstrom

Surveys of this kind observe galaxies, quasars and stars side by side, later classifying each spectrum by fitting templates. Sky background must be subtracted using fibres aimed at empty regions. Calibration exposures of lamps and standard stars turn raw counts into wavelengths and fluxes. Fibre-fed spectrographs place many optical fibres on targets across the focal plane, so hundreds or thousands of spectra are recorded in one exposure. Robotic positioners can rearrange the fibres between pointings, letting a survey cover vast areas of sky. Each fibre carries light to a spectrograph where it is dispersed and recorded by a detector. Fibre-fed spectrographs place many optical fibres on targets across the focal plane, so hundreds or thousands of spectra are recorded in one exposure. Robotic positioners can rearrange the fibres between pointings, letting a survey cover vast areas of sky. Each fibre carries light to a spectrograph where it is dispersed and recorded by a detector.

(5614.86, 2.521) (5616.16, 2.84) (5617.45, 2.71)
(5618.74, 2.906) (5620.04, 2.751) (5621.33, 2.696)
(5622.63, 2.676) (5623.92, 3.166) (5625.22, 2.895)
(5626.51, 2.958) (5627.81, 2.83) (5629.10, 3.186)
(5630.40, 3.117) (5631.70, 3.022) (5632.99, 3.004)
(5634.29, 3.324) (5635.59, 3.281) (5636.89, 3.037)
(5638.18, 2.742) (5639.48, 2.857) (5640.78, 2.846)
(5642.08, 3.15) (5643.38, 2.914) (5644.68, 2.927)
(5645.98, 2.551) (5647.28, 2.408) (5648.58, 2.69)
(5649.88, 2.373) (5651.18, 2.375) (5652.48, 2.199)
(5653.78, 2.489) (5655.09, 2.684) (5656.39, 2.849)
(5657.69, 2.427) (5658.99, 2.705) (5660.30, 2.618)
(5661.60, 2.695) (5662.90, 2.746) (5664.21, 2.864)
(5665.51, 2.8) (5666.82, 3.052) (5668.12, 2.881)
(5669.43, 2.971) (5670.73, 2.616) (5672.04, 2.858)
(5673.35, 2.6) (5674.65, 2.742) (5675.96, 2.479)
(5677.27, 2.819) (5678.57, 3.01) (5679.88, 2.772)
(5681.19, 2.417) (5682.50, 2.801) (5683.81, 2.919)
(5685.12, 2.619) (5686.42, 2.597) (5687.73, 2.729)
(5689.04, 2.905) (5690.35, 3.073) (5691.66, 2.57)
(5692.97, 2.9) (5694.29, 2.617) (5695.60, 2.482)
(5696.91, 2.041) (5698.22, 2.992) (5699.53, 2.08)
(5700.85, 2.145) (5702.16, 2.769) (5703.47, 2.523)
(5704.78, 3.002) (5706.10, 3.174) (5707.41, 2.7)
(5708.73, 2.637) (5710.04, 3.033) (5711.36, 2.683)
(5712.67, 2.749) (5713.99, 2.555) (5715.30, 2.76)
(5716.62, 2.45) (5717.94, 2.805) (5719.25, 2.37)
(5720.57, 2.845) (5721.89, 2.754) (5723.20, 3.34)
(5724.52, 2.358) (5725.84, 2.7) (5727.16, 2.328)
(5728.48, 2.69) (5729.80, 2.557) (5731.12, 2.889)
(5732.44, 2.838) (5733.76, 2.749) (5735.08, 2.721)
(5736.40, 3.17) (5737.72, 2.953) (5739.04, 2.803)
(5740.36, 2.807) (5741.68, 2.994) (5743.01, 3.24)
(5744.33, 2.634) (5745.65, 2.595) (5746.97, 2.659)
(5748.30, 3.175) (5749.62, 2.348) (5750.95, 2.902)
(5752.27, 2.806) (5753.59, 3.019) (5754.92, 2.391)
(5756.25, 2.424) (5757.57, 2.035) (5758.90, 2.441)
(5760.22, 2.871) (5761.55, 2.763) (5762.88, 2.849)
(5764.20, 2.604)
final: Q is 5.20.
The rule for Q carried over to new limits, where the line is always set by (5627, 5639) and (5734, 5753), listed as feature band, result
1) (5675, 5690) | 1.1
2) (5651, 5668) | 1.9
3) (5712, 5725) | 0.8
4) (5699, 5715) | 1.3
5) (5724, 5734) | 0.8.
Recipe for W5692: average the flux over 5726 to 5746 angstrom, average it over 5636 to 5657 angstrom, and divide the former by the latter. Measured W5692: 1.0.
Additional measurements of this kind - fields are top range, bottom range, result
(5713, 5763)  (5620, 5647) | 0.92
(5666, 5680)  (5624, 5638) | 0.92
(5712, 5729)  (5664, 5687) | 0.96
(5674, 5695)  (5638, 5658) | 1.03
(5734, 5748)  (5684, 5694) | 1.03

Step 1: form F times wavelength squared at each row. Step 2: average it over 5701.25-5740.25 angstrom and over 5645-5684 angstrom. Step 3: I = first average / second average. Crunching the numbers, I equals 1.05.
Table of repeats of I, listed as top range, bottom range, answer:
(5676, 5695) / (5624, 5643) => 0.93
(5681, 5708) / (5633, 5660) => 0.99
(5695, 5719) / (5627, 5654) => 0.95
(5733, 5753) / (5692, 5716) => 1.08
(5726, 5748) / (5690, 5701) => 1.11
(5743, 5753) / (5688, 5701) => 1.09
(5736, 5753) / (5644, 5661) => 1.15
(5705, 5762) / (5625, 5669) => 1.01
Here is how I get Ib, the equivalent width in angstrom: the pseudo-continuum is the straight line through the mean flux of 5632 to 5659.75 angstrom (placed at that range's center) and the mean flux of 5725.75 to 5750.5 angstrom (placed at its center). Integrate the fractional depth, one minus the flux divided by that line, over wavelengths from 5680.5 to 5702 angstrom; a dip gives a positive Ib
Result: 1.2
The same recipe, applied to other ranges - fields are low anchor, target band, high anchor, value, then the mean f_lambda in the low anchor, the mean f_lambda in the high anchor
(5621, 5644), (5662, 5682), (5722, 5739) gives 0.9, 2.99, 2.78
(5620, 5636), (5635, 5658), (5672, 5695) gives 1.6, 3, 2.74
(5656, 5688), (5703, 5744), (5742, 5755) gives 0.0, 2.74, 2.8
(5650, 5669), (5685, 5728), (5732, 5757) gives 1.0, 2.67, 2.8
